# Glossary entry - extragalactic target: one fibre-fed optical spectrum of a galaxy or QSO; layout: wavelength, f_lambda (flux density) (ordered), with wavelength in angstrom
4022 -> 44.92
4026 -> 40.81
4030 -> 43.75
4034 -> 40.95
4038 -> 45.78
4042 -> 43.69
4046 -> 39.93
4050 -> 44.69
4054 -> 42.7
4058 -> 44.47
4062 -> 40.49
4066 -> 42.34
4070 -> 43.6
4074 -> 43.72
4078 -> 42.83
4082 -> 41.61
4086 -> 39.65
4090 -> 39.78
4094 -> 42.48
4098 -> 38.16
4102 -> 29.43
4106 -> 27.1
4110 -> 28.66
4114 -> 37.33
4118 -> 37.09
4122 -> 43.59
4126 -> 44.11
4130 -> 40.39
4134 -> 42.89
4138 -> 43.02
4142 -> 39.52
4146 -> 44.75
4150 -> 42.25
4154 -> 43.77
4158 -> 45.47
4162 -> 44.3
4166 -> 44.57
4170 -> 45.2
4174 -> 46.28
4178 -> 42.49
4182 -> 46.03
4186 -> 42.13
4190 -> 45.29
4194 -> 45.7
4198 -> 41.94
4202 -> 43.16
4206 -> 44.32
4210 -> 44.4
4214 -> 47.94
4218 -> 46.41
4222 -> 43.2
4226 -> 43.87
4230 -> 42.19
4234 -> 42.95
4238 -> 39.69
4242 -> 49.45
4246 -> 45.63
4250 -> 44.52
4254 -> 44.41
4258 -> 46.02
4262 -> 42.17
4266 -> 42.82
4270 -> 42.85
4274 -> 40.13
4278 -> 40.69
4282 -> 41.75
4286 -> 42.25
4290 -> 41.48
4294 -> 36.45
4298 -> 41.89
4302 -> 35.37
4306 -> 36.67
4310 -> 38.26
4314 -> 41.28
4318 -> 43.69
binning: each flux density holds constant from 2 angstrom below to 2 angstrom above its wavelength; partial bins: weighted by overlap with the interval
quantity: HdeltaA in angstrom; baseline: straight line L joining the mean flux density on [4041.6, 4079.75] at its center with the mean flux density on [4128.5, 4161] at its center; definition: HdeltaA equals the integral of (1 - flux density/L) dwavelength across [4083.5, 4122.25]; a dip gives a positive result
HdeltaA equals 6.1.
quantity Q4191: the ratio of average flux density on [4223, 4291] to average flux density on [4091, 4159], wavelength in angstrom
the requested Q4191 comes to 1.10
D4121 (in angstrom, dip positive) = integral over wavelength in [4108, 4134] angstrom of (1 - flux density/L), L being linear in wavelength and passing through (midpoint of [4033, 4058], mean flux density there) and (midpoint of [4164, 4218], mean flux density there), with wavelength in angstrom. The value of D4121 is 3.0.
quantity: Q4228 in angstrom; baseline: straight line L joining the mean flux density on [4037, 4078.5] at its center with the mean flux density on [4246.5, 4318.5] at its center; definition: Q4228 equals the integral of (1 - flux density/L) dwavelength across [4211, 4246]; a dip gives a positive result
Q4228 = -2.4 angstrom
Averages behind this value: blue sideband 43.1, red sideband 41.3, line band 44.5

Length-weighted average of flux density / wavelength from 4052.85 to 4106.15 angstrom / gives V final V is 40.3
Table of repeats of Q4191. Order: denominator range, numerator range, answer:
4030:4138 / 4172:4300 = 1.08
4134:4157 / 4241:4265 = 1.05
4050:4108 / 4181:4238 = 1.10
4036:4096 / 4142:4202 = 1.04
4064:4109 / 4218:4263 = 1.13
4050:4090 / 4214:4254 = 1.05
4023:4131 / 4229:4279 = 1.08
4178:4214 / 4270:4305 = 0.91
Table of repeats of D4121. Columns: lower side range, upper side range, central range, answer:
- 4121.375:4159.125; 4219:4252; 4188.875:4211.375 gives -0.3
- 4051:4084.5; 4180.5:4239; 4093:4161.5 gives 6.0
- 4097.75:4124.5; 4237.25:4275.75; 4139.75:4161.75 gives -3.7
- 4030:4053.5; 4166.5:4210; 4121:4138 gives 0.4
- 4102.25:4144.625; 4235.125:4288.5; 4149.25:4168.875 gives -2.4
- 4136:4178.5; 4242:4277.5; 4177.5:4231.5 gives -0.6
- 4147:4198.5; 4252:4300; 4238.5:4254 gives -1.1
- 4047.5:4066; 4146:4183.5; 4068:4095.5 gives 0.8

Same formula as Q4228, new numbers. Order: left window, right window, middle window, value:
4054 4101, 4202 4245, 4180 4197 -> -0.4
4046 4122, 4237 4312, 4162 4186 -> -2.5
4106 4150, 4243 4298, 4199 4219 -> -1.8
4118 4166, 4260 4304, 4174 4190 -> -0.7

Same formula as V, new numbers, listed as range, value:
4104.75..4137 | 38.1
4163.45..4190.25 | 44.5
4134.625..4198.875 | 43.9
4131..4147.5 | 42.3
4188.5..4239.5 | 44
